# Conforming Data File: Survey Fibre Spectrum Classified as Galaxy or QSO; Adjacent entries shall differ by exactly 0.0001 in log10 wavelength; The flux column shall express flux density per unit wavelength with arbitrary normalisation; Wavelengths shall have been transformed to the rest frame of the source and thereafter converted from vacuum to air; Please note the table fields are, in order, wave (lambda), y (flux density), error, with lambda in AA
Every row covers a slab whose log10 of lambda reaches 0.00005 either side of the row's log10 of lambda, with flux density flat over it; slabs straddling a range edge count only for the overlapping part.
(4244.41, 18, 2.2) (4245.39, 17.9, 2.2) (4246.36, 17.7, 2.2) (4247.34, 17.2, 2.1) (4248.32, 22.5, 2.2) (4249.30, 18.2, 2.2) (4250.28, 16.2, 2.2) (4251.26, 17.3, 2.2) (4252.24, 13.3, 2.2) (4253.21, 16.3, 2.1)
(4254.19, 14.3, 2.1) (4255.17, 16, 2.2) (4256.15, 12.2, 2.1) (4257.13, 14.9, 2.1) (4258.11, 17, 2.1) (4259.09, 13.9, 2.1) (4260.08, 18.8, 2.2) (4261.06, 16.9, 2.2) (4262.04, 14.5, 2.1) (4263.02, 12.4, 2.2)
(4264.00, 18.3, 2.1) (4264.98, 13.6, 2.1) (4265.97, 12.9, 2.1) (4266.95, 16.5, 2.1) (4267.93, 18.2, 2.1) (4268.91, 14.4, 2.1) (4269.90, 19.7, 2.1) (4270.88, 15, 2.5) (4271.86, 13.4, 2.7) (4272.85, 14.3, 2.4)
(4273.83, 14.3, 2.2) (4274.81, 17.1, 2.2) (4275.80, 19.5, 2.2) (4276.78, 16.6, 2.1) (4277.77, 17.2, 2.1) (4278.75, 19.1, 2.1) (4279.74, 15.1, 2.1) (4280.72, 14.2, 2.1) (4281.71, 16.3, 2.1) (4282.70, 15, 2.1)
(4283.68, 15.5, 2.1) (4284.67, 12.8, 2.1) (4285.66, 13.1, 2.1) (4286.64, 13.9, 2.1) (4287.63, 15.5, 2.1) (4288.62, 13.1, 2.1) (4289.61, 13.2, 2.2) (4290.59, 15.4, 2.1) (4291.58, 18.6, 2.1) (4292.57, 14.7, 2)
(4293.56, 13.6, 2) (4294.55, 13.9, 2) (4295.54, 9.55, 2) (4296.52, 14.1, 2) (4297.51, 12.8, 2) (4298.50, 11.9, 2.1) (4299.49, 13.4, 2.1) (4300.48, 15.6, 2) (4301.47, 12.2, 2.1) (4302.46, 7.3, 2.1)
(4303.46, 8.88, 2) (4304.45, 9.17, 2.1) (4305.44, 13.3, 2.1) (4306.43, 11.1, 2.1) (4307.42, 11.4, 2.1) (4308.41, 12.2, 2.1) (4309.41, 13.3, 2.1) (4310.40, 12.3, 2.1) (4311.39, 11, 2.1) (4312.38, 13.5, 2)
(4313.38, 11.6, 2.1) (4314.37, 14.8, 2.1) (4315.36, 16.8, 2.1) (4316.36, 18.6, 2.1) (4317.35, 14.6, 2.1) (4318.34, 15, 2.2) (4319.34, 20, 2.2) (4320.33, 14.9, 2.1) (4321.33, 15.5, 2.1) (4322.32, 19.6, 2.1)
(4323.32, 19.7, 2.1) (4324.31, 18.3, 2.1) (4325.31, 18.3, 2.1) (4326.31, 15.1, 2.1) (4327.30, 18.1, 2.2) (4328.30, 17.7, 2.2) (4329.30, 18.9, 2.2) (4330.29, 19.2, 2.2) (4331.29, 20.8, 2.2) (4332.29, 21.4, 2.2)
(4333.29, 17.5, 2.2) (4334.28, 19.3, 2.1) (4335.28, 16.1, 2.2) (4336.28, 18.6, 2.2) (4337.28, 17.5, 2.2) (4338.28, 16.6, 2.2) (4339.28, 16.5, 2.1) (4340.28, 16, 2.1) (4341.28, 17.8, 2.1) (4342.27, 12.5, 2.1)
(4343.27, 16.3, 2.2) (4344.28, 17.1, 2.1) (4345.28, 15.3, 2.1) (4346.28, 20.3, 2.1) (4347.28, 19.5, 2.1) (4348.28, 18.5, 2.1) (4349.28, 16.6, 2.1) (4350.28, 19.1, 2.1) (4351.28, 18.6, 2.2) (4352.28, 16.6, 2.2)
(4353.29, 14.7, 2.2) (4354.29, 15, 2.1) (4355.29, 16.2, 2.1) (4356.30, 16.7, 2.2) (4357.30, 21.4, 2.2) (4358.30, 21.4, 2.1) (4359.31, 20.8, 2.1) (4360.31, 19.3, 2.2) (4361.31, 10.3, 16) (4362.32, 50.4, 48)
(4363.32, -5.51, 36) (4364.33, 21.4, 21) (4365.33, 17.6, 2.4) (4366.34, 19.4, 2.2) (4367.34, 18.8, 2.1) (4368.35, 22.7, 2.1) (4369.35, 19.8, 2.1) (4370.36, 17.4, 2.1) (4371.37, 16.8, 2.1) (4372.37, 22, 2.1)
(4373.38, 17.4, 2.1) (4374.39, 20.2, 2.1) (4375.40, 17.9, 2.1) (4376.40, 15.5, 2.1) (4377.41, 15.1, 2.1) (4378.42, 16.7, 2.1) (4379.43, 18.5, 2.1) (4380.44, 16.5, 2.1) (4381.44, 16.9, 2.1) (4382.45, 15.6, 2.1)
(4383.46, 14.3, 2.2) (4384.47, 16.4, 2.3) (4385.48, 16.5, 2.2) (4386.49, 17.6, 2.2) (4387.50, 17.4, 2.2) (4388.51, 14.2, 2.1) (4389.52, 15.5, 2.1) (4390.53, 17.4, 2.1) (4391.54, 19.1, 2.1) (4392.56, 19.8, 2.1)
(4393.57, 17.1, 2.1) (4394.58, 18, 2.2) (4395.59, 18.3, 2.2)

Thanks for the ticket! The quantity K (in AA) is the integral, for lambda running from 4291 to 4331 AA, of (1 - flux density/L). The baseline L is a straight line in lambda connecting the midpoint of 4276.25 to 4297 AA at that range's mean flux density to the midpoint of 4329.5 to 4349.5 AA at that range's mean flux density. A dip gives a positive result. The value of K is 4.1 AA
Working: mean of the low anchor 14.8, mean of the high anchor 17.7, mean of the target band 14.6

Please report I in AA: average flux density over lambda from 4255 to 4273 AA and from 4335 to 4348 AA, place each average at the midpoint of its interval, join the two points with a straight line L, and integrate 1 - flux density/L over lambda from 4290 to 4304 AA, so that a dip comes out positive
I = 2.7 AA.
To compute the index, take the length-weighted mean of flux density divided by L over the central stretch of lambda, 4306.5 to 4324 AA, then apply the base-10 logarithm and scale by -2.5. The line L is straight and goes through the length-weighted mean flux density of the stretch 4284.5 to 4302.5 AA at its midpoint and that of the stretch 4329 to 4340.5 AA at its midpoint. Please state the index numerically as 0.082 mag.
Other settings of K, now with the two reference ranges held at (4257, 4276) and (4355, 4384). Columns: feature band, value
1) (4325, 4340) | -0.6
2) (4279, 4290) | 1.2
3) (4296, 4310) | 4.0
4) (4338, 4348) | 0.5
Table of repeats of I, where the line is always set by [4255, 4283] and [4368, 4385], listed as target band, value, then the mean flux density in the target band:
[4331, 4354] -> -0.6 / 17.5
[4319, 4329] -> -0.6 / 17.7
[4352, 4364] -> -0.6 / 18.2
